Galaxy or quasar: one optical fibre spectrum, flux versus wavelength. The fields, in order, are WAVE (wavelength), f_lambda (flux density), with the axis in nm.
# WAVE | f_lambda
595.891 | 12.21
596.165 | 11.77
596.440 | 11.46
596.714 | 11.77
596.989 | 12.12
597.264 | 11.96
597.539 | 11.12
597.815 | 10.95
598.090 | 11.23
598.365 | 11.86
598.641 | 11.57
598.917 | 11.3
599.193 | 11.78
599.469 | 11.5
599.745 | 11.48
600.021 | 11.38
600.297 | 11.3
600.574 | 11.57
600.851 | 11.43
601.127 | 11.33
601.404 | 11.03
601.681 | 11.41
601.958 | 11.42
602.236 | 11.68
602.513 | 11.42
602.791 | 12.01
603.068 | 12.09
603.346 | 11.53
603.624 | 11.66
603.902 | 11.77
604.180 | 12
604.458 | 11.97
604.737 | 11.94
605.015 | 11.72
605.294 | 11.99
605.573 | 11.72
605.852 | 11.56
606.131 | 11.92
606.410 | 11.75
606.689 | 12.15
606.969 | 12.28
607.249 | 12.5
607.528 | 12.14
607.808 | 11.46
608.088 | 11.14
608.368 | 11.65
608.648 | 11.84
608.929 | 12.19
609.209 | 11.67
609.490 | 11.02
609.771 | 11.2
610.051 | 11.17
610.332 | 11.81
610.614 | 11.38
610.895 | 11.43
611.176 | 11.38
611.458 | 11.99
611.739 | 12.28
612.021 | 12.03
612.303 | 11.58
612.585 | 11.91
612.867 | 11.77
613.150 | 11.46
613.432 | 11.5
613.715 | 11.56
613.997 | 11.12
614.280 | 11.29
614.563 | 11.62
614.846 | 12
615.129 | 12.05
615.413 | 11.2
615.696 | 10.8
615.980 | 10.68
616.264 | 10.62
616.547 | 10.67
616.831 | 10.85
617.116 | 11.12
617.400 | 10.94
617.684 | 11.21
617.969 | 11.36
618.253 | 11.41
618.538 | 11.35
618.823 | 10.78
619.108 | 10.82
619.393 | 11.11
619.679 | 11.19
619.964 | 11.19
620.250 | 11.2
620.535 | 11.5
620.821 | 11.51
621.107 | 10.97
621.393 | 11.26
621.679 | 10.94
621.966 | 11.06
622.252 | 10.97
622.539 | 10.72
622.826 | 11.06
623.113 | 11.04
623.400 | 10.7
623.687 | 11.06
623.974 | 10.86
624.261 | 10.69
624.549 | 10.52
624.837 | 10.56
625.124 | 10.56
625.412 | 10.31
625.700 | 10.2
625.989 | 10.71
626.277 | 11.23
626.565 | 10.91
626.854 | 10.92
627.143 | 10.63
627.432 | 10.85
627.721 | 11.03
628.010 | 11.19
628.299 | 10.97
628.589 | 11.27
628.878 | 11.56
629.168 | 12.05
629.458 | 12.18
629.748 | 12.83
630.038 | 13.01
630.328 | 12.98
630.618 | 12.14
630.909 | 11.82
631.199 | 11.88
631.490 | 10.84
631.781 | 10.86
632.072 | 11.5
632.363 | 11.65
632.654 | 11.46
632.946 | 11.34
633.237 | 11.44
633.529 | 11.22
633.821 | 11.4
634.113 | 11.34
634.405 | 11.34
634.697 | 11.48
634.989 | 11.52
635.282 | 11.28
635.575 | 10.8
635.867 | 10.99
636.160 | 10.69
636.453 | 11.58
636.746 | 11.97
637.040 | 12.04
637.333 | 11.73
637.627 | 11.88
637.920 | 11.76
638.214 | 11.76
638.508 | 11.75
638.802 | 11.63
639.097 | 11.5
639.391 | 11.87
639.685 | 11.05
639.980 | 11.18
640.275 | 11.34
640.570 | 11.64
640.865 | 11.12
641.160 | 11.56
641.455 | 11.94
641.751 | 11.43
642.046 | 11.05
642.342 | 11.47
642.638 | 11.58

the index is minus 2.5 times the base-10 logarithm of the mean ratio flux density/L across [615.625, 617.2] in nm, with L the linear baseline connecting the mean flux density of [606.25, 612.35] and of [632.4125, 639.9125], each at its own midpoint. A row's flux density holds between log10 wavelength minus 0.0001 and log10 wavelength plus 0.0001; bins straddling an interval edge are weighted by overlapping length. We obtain 0.09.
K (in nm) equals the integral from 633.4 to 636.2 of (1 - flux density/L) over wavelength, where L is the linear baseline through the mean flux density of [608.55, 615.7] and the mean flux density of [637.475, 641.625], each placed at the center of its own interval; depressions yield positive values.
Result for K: 0.08 nm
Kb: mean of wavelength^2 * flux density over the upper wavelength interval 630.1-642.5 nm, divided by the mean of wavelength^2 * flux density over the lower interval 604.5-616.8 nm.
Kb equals 1.1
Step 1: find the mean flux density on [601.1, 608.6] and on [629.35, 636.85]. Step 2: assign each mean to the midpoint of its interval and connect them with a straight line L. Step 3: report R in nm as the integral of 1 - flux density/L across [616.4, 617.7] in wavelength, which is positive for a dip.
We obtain 0.08 nm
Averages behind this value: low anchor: 11.8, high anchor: 11.6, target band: 10.9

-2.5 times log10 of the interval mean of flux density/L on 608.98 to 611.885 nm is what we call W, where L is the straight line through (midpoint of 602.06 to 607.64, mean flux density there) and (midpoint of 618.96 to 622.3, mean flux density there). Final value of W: 0.01 mag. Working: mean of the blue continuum 11.9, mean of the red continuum 11.1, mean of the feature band 11.6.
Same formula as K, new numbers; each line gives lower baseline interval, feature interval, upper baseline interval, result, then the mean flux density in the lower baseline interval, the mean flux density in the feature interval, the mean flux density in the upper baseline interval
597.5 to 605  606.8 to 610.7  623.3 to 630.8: -0.07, 11.6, 11.7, 11.2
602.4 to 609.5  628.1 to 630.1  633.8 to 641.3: -0.06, 11.8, 11.9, 11.5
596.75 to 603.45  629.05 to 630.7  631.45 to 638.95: -0.16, 11.5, 12.6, 11.4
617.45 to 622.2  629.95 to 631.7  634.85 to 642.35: -0.11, 11.2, 12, 11.5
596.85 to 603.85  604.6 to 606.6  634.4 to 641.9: -0.05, 11.5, 11.8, 11.5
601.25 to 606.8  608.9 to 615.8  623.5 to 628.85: -0.11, 11.7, 11.6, 10.8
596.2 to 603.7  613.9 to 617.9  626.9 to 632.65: 0.15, 11.5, 11.2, 11.6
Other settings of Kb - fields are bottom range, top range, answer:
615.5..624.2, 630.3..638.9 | 1.09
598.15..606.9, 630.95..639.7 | 1.09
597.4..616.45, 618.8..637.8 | 1.04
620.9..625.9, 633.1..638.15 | 1.10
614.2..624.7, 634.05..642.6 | 1.10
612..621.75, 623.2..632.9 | 1.04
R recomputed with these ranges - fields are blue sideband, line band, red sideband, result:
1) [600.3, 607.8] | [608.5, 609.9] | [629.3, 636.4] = 0.016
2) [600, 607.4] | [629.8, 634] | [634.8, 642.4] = -0.063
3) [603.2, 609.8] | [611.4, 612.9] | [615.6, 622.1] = -0.062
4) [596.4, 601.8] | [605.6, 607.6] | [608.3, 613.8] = -0.076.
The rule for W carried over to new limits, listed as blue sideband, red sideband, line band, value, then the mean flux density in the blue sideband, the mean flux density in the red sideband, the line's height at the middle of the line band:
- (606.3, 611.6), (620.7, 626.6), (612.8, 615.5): -0.02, 11.7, 10.8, 11.4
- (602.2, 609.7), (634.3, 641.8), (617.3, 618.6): 0.04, 11.8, 11.5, 11.7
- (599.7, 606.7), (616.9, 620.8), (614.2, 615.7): -0.03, 11.7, 11.2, 11.3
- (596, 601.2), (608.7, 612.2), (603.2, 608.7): -0.02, 11.5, 11.6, 11.6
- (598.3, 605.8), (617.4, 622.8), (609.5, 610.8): 0.00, 11.6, 11.1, 11.4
